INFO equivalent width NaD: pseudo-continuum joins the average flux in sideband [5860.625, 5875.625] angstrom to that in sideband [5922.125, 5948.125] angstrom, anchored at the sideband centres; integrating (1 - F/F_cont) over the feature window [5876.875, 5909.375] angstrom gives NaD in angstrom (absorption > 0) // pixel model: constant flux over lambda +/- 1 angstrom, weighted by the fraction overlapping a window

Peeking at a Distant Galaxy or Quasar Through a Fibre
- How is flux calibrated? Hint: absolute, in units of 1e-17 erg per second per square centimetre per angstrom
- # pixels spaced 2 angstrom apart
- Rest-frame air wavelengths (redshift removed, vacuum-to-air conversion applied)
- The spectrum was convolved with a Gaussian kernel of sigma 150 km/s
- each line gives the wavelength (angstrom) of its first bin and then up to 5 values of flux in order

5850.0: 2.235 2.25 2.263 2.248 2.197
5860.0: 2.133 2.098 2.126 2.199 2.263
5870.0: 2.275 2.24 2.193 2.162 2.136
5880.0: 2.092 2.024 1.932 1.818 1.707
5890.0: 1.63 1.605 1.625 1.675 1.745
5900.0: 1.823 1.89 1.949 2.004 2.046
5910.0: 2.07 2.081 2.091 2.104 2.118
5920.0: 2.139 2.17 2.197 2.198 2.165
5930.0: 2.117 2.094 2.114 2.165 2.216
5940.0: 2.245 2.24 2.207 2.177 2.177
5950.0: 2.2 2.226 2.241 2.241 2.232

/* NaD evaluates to 4.89 angstrom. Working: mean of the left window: 2.2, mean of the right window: 2.18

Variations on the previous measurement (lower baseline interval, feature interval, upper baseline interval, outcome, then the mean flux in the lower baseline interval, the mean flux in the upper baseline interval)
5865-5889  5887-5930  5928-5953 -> 3.57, 2.09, 2.18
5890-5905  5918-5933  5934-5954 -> -0.97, 1.75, 2.2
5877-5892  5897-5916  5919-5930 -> 0.64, 1.89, 2.17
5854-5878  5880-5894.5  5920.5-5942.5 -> 2.63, 2.19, 2.17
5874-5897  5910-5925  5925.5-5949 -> -0.48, 1.87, 2.18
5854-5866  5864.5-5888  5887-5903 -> -1.72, 2.17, 1.71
